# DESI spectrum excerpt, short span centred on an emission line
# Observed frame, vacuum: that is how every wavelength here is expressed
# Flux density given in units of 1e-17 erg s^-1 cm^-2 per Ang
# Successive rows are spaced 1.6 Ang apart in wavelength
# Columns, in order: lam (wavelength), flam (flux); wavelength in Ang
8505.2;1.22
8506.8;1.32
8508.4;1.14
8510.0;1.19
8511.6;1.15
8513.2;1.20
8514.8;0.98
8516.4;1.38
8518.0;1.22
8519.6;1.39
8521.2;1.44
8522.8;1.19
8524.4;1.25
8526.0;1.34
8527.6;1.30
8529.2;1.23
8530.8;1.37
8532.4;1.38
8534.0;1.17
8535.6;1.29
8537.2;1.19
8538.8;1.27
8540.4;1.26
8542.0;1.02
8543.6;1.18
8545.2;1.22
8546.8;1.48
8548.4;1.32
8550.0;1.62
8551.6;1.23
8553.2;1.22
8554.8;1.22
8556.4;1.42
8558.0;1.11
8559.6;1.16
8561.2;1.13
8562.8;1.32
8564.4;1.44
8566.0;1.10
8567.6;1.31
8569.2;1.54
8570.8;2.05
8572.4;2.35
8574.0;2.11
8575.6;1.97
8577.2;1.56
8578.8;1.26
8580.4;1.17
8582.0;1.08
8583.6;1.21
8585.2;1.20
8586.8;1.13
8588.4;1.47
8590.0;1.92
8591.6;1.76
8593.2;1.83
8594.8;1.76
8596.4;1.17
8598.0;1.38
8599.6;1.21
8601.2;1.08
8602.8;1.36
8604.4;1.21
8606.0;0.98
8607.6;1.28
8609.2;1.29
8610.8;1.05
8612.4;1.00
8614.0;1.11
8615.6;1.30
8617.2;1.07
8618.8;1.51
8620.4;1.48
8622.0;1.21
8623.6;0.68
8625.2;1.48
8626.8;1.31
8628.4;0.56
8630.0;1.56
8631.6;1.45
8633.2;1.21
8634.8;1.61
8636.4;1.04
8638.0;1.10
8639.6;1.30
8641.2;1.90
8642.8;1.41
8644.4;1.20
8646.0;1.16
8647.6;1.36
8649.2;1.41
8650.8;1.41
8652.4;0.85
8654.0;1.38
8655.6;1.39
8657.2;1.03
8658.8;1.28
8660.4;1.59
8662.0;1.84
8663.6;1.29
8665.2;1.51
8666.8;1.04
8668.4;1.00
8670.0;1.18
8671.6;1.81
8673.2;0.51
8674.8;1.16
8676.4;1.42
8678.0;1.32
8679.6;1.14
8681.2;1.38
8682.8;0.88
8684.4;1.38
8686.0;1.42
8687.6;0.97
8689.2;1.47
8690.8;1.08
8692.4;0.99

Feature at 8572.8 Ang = [S II]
